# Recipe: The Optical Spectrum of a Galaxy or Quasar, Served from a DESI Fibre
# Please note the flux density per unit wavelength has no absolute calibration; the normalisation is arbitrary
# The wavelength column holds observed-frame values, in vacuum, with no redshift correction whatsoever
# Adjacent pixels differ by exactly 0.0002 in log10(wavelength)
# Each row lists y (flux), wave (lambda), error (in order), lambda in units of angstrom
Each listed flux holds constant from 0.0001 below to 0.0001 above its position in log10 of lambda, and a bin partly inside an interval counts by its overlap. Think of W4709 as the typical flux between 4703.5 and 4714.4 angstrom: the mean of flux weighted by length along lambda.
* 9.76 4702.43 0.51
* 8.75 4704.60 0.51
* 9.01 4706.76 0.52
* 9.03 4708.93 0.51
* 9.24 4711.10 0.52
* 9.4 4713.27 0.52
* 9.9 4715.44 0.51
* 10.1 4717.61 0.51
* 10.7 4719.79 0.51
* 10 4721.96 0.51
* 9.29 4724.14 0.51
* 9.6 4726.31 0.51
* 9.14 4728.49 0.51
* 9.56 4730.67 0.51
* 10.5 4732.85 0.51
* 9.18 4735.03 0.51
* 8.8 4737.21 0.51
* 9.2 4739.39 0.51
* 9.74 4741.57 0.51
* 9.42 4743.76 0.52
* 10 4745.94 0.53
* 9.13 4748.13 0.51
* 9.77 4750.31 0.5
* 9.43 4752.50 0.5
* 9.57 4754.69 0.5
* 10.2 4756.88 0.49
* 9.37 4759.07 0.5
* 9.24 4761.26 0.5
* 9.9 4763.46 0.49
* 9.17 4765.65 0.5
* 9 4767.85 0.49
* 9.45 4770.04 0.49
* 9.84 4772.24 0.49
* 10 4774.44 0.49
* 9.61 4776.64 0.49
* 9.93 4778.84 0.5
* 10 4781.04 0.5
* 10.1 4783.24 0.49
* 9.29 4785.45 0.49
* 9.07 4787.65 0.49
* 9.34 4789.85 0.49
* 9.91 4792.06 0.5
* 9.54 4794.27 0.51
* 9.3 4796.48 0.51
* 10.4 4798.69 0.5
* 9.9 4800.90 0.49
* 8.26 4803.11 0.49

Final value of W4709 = 9.09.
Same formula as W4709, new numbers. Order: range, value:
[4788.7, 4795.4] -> 9.59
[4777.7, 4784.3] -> 10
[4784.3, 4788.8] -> 9.2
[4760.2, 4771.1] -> 9.35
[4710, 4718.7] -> 9.66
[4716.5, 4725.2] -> 10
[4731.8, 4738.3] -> 9.49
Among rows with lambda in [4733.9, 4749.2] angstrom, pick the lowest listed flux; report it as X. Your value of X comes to 8.8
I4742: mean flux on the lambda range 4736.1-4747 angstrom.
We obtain 9.43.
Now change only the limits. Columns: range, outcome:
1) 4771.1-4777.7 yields 9.81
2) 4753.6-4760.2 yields 9.72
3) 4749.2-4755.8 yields 9.6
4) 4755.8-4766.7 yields 9.58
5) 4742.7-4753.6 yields 9.56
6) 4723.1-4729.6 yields 9.35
